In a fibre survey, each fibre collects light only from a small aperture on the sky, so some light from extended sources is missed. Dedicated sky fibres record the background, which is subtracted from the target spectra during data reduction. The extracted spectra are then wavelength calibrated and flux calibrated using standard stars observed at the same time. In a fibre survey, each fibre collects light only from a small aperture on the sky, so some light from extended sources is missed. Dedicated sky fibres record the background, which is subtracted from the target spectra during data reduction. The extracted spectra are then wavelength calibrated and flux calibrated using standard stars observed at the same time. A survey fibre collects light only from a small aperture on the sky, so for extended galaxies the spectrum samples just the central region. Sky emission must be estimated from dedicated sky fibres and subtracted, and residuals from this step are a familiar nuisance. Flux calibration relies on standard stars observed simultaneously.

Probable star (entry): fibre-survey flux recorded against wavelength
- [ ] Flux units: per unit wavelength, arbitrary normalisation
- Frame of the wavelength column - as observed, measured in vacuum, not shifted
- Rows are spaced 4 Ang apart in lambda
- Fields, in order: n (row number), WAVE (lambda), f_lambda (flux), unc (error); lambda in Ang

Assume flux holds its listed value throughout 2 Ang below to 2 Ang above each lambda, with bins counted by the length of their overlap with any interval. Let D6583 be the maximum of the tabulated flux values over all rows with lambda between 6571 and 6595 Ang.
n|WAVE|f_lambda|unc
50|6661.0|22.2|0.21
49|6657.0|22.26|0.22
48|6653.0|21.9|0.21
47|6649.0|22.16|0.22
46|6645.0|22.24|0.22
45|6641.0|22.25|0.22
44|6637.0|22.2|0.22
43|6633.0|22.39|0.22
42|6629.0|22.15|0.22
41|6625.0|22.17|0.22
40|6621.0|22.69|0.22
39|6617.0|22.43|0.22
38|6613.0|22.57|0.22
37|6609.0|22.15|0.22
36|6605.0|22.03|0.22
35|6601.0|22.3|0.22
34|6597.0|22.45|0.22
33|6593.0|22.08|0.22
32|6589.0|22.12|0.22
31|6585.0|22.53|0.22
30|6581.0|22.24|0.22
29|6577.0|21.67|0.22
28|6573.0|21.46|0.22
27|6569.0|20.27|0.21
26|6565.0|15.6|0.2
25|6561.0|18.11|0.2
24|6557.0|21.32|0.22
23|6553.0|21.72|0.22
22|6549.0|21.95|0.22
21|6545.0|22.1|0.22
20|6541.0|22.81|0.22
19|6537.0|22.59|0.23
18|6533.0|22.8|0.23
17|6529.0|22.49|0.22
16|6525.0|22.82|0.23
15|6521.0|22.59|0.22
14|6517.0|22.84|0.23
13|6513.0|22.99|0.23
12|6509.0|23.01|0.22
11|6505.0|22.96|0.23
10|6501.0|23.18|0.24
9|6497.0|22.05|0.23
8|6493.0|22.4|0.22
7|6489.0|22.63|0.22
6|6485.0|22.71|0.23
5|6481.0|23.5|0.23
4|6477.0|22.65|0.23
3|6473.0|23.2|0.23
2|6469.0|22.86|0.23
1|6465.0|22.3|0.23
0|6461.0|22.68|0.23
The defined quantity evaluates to 22.53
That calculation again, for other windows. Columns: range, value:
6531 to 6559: 22.81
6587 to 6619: 22.57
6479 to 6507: 23.5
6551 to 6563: 21.72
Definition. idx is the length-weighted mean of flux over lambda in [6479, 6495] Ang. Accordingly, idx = 22.8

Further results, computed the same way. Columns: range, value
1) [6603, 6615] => 22.2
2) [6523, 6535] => 22.7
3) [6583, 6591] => 22.3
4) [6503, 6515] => 23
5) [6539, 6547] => 22.5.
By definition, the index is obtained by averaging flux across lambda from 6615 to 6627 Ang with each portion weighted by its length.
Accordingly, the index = 22.4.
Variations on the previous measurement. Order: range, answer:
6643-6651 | 22.2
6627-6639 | 22.2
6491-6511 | 22.7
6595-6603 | 22.4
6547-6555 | 21.8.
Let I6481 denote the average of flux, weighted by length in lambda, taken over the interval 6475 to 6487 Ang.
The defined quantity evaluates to 23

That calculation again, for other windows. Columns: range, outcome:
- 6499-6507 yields 23.1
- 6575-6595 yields 22.1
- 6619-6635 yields 22.4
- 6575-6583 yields 22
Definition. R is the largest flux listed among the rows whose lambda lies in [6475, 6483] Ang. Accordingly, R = 23.5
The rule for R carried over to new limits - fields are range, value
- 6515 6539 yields 22.84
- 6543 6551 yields 22.1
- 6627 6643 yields 22.39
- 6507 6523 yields 23.01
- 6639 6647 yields 22.25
